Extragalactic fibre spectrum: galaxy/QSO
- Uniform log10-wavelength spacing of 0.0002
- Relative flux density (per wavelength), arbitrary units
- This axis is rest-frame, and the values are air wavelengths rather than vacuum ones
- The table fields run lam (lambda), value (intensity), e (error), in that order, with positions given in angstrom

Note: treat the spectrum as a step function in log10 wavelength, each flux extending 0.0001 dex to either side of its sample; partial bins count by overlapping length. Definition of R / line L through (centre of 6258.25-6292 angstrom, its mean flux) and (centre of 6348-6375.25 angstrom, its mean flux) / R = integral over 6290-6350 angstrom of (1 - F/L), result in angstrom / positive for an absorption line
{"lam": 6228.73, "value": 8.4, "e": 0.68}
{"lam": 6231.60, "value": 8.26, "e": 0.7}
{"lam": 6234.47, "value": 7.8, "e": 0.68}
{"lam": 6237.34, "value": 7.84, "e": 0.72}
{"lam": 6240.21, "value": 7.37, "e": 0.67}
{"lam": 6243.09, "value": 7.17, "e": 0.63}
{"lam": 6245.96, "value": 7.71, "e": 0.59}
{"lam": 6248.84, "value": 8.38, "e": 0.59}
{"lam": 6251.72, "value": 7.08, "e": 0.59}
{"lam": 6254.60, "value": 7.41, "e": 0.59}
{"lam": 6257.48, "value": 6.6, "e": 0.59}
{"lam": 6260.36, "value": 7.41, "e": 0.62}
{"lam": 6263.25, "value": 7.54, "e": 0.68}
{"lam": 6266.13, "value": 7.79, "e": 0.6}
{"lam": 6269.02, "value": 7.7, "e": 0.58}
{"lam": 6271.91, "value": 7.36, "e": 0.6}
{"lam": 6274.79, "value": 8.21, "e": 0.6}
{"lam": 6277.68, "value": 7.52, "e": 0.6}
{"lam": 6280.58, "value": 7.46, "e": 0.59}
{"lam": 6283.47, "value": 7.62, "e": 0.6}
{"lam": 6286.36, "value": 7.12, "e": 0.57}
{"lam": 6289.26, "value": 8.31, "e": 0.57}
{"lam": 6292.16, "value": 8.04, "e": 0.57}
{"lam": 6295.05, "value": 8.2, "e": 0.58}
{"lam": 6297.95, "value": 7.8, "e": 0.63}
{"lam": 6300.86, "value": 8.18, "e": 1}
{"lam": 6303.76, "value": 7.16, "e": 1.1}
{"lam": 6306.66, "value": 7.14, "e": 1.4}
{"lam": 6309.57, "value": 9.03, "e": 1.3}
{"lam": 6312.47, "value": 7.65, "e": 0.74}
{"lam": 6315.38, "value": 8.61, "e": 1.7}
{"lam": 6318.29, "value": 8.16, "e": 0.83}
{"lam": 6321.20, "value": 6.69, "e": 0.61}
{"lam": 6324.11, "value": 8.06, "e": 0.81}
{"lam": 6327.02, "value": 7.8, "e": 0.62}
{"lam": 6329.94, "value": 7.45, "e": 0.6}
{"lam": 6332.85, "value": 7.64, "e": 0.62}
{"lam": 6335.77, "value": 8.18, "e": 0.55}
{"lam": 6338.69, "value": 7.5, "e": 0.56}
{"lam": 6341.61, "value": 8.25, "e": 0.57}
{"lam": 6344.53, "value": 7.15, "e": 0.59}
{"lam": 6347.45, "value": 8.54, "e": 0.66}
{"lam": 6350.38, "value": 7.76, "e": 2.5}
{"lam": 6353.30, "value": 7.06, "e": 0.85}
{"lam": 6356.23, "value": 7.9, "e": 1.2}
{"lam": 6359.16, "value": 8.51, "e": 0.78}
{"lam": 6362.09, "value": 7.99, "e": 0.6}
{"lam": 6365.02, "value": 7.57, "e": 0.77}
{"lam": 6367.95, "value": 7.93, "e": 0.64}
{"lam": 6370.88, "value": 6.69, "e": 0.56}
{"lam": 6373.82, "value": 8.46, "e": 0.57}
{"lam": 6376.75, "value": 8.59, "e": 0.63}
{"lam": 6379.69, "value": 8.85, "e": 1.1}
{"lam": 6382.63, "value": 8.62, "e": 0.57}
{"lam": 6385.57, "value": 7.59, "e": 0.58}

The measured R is -1.2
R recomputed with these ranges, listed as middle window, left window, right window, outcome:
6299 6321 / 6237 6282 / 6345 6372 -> -0.8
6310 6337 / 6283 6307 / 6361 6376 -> -0.3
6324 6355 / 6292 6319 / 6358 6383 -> 1.2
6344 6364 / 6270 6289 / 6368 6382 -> 0.4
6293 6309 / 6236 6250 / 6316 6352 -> -0.1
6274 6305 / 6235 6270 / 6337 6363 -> -0.6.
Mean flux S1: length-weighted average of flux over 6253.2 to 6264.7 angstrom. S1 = 7.24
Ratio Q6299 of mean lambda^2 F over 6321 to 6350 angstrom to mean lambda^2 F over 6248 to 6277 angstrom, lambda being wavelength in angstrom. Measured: 1.1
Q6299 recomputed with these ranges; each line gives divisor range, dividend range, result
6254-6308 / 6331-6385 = 1.07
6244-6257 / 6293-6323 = 1.06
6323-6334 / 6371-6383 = 1.10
